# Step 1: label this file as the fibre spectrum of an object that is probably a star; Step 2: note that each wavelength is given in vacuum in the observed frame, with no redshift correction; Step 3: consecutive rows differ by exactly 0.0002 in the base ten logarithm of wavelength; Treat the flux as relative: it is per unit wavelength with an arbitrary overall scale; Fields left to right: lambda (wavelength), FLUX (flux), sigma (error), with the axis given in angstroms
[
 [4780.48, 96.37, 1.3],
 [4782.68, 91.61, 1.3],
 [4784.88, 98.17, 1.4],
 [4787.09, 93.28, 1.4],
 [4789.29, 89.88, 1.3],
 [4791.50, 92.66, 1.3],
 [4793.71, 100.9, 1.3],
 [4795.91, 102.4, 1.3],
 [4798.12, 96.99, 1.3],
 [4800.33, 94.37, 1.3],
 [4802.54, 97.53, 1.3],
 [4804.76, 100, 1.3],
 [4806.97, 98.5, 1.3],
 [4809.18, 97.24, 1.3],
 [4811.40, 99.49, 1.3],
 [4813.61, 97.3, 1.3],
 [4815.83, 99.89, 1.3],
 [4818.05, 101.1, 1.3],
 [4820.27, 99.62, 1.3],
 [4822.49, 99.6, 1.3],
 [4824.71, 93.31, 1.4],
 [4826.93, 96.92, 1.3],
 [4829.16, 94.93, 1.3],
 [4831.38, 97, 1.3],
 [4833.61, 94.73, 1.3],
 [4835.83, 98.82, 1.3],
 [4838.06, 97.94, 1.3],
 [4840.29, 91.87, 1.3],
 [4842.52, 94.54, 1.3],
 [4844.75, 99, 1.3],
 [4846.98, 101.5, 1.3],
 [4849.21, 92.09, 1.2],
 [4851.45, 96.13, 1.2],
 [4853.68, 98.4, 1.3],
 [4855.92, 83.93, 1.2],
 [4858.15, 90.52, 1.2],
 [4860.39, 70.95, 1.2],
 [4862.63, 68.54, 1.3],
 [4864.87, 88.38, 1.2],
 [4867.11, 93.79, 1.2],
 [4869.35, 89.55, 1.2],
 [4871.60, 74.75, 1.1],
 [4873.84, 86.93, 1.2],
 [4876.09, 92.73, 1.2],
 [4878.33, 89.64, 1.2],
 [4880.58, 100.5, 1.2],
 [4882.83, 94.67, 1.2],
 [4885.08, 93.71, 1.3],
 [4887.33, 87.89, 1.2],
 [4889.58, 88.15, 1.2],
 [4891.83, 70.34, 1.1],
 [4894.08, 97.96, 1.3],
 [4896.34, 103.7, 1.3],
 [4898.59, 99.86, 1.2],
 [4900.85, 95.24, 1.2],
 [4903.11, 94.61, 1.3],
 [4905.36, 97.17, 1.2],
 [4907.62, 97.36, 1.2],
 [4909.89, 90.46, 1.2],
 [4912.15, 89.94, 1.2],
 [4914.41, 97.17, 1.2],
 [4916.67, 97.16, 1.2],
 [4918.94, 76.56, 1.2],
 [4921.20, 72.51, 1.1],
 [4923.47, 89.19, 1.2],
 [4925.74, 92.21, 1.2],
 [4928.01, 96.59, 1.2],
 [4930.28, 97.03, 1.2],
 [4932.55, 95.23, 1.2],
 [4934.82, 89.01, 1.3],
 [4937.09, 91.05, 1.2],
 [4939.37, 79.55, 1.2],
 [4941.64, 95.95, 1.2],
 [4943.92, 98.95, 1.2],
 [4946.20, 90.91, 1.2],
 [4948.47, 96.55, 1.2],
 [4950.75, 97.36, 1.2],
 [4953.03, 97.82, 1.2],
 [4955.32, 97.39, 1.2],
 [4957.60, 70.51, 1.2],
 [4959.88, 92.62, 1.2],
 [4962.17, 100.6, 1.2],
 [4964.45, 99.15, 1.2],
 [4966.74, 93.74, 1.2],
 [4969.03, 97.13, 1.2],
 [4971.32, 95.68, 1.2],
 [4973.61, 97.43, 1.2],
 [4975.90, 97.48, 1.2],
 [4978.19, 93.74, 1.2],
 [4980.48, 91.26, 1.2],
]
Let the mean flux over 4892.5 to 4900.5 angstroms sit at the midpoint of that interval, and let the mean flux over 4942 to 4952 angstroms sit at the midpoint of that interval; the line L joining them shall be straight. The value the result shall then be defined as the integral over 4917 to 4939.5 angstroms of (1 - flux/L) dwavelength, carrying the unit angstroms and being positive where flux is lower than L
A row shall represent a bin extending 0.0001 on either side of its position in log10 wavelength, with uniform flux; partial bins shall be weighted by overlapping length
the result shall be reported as 1.91 angstroms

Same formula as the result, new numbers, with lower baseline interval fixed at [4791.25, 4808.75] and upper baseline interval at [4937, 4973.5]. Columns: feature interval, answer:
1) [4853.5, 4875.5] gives 2.8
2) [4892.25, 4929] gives 0.9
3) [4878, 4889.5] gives 0.3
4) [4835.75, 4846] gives 0.1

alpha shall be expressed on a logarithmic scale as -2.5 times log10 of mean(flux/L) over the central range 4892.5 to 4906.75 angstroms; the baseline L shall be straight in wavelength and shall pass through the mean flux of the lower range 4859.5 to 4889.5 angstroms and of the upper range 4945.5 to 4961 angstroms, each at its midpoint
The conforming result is -0.099 mag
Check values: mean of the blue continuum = 87.2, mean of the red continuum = 91.9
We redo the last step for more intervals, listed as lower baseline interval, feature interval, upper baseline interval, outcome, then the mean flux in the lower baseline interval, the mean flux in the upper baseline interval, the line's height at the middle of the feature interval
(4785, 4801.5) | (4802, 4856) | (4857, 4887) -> -0.06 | 95.9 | 87.3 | 92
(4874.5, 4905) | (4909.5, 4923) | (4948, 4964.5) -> 0.07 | 93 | 93.5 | 93.2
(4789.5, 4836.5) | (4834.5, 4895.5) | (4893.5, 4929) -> 0.06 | 97.6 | 92.9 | 95.1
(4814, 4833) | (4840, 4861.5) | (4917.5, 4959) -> 0.05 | 97.7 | 90.3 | 95.9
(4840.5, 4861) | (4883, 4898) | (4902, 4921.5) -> 0.01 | 92.4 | 91.1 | 91.6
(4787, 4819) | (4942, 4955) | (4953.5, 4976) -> -0.02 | 97.6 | 94.1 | 94.4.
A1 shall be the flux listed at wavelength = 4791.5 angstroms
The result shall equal 92.66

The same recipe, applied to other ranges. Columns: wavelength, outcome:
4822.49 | 99.6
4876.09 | 92.73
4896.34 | 103.7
